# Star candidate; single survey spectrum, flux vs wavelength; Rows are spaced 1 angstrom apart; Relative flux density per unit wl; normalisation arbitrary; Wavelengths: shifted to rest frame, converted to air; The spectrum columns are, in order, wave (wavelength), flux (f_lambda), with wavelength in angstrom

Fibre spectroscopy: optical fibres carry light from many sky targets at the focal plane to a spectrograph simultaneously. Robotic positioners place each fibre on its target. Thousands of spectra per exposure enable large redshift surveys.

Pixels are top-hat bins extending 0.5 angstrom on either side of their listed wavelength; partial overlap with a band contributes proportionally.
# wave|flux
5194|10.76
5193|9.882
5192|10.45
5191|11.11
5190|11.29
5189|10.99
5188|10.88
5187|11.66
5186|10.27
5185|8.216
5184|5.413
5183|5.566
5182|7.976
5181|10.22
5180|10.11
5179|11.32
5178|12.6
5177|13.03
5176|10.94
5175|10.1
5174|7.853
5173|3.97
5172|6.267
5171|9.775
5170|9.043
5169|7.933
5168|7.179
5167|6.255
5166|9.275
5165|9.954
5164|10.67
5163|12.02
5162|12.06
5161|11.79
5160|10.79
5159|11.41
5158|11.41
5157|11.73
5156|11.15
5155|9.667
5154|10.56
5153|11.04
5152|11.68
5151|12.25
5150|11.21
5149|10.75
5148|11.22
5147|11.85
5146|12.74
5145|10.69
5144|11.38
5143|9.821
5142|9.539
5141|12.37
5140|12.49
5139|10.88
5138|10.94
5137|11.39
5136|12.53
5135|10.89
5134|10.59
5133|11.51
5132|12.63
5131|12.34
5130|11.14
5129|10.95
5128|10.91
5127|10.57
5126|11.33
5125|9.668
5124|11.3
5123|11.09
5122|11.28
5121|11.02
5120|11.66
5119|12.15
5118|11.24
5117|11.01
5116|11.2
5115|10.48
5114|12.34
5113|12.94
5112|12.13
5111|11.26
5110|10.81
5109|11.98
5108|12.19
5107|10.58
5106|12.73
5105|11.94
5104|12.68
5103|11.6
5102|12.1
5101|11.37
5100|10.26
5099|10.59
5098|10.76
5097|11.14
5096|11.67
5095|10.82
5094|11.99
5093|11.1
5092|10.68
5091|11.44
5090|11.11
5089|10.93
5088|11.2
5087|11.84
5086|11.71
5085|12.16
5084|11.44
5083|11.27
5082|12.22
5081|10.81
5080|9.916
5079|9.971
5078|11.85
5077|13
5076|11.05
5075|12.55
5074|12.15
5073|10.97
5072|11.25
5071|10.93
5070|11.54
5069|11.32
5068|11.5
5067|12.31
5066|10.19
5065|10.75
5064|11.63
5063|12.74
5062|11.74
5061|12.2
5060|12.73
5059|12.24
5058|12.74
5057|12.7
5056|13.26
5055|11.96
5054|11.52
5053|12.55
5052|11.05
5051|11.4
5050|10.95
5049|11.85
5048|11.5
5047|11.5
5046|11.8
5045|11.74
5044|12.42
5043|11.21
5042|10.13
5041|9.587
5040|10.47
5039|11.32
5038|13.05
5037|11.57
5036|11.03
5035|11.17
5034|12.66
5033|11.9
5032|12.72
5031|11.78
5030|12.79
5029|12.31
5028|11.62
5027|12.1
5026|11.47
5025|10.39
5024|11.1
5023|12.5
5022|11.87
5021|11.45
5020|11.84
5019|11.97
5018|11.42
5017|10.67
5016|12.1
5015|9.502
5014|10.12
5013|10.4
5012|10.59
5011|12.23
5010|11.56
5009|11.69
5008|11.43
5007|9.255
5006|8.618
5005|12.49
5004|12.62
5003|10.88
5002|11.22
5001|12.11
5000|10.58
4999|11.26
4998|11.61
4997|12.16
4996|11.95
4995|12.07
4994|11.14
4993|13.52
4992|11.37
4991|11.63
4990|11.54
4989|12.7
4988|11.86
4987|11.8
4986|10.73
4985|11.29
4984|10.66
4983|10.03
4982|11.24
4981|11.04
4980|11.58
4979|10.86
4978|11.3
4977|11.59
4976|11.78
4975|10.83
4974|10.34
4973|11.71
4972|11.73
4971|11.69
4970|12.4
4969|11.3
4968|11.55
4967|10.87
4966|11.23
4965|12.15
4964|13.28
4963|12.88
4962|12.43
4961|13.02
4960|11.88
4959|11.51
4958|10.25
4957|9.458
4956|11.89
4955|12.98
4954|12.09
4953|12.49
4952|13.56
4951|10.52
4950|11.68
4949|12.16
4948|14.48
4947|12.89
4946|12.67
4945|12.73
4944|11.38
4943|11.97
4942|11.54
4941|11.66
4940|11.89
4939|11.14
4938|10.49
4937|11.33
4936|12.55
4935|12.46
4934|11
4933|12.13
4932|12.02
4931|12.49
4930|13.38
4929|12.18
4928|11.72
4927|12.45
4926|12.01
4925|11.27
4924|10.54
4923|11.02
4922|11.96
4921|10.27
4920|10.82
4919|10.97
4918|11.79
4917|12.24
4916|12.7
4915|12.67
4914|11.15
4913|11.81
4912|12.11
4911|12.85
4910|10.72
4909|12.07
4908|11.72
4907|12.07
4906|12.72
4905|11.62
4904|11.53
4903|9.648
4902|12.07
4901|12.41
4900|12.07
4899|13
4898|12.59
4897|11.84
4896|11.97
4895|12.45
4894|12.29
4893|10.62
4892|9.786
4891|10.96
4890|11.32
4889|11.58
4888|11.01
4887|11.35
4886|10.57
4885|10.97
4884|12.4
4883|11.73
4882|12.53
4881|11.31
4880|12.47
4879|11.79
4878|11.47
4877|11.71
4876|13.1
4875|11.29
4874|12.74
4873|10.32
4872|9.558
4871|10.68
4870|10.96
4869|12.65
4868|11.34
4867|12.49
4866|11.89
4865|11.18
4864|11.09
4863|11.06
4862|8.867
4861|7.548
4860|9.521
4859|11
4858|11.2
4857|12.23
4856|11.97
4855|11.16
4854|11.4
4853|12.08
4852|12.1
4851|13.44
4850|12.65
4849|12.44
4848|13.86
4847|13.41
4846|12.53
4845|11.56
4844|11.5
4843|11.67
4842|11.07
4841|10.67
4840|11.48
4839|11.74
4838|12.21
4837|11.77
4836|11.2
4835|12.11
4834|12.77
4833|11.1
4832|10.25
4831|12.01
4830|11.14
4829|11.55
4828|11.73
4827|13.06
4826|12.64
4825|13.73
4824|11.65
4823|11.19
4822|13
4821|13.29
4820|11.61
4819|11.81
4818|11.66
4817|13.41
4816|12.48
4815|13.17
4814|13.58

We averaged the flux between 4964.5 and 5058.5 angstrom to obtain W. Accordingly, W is 11.5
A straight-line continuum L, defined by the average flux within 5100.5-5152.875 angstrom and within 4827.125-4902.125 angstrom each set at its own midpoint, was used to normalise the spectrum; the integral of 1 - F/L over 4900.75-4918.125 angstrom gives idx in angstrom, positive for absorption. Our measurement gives -0.5 angstrom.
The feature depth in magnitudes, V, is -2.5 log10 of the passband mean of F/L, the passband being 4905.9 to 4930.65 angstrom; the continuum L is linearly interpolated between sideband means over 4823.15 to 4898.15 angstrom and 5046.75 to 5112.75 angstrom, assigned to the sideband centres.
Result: -0.02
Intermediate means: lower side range 11.6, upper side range 11.6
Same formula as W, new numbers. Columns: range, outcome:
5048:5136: 11.5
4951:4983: 11.7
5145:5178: 10.3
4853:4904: 11.4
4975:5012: 11.4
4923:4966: 12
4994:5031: 11.4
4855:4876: 11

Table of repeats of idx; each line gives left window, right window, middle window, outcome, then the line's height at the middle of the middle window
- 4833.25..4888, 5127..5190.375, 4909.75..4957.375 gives -2.5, 11.3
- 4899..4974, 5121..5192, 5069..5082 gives -0.4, 11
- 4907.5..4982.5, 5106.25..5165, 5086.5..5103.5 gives 0.3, 11.4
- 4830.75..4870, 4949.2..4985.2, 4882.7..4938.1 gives -0.6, 11.6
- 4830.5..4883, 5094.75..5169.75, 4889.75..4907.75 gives -0.3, 11.5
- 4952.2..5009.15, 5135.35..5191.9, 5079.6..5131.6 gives -3.3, 10.7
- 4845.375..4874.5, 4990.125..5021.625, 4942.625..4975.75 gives -1.6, 11.4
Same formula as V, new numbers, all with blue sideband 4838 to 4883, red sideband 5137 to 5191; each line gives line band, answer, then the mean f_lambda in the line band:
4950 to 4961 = -0.05 mag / 11.7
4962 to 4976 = -0.06 mag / 11.7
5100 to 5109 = -0.13 mag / 11.8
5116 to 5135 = -0.08 mag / 11.2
